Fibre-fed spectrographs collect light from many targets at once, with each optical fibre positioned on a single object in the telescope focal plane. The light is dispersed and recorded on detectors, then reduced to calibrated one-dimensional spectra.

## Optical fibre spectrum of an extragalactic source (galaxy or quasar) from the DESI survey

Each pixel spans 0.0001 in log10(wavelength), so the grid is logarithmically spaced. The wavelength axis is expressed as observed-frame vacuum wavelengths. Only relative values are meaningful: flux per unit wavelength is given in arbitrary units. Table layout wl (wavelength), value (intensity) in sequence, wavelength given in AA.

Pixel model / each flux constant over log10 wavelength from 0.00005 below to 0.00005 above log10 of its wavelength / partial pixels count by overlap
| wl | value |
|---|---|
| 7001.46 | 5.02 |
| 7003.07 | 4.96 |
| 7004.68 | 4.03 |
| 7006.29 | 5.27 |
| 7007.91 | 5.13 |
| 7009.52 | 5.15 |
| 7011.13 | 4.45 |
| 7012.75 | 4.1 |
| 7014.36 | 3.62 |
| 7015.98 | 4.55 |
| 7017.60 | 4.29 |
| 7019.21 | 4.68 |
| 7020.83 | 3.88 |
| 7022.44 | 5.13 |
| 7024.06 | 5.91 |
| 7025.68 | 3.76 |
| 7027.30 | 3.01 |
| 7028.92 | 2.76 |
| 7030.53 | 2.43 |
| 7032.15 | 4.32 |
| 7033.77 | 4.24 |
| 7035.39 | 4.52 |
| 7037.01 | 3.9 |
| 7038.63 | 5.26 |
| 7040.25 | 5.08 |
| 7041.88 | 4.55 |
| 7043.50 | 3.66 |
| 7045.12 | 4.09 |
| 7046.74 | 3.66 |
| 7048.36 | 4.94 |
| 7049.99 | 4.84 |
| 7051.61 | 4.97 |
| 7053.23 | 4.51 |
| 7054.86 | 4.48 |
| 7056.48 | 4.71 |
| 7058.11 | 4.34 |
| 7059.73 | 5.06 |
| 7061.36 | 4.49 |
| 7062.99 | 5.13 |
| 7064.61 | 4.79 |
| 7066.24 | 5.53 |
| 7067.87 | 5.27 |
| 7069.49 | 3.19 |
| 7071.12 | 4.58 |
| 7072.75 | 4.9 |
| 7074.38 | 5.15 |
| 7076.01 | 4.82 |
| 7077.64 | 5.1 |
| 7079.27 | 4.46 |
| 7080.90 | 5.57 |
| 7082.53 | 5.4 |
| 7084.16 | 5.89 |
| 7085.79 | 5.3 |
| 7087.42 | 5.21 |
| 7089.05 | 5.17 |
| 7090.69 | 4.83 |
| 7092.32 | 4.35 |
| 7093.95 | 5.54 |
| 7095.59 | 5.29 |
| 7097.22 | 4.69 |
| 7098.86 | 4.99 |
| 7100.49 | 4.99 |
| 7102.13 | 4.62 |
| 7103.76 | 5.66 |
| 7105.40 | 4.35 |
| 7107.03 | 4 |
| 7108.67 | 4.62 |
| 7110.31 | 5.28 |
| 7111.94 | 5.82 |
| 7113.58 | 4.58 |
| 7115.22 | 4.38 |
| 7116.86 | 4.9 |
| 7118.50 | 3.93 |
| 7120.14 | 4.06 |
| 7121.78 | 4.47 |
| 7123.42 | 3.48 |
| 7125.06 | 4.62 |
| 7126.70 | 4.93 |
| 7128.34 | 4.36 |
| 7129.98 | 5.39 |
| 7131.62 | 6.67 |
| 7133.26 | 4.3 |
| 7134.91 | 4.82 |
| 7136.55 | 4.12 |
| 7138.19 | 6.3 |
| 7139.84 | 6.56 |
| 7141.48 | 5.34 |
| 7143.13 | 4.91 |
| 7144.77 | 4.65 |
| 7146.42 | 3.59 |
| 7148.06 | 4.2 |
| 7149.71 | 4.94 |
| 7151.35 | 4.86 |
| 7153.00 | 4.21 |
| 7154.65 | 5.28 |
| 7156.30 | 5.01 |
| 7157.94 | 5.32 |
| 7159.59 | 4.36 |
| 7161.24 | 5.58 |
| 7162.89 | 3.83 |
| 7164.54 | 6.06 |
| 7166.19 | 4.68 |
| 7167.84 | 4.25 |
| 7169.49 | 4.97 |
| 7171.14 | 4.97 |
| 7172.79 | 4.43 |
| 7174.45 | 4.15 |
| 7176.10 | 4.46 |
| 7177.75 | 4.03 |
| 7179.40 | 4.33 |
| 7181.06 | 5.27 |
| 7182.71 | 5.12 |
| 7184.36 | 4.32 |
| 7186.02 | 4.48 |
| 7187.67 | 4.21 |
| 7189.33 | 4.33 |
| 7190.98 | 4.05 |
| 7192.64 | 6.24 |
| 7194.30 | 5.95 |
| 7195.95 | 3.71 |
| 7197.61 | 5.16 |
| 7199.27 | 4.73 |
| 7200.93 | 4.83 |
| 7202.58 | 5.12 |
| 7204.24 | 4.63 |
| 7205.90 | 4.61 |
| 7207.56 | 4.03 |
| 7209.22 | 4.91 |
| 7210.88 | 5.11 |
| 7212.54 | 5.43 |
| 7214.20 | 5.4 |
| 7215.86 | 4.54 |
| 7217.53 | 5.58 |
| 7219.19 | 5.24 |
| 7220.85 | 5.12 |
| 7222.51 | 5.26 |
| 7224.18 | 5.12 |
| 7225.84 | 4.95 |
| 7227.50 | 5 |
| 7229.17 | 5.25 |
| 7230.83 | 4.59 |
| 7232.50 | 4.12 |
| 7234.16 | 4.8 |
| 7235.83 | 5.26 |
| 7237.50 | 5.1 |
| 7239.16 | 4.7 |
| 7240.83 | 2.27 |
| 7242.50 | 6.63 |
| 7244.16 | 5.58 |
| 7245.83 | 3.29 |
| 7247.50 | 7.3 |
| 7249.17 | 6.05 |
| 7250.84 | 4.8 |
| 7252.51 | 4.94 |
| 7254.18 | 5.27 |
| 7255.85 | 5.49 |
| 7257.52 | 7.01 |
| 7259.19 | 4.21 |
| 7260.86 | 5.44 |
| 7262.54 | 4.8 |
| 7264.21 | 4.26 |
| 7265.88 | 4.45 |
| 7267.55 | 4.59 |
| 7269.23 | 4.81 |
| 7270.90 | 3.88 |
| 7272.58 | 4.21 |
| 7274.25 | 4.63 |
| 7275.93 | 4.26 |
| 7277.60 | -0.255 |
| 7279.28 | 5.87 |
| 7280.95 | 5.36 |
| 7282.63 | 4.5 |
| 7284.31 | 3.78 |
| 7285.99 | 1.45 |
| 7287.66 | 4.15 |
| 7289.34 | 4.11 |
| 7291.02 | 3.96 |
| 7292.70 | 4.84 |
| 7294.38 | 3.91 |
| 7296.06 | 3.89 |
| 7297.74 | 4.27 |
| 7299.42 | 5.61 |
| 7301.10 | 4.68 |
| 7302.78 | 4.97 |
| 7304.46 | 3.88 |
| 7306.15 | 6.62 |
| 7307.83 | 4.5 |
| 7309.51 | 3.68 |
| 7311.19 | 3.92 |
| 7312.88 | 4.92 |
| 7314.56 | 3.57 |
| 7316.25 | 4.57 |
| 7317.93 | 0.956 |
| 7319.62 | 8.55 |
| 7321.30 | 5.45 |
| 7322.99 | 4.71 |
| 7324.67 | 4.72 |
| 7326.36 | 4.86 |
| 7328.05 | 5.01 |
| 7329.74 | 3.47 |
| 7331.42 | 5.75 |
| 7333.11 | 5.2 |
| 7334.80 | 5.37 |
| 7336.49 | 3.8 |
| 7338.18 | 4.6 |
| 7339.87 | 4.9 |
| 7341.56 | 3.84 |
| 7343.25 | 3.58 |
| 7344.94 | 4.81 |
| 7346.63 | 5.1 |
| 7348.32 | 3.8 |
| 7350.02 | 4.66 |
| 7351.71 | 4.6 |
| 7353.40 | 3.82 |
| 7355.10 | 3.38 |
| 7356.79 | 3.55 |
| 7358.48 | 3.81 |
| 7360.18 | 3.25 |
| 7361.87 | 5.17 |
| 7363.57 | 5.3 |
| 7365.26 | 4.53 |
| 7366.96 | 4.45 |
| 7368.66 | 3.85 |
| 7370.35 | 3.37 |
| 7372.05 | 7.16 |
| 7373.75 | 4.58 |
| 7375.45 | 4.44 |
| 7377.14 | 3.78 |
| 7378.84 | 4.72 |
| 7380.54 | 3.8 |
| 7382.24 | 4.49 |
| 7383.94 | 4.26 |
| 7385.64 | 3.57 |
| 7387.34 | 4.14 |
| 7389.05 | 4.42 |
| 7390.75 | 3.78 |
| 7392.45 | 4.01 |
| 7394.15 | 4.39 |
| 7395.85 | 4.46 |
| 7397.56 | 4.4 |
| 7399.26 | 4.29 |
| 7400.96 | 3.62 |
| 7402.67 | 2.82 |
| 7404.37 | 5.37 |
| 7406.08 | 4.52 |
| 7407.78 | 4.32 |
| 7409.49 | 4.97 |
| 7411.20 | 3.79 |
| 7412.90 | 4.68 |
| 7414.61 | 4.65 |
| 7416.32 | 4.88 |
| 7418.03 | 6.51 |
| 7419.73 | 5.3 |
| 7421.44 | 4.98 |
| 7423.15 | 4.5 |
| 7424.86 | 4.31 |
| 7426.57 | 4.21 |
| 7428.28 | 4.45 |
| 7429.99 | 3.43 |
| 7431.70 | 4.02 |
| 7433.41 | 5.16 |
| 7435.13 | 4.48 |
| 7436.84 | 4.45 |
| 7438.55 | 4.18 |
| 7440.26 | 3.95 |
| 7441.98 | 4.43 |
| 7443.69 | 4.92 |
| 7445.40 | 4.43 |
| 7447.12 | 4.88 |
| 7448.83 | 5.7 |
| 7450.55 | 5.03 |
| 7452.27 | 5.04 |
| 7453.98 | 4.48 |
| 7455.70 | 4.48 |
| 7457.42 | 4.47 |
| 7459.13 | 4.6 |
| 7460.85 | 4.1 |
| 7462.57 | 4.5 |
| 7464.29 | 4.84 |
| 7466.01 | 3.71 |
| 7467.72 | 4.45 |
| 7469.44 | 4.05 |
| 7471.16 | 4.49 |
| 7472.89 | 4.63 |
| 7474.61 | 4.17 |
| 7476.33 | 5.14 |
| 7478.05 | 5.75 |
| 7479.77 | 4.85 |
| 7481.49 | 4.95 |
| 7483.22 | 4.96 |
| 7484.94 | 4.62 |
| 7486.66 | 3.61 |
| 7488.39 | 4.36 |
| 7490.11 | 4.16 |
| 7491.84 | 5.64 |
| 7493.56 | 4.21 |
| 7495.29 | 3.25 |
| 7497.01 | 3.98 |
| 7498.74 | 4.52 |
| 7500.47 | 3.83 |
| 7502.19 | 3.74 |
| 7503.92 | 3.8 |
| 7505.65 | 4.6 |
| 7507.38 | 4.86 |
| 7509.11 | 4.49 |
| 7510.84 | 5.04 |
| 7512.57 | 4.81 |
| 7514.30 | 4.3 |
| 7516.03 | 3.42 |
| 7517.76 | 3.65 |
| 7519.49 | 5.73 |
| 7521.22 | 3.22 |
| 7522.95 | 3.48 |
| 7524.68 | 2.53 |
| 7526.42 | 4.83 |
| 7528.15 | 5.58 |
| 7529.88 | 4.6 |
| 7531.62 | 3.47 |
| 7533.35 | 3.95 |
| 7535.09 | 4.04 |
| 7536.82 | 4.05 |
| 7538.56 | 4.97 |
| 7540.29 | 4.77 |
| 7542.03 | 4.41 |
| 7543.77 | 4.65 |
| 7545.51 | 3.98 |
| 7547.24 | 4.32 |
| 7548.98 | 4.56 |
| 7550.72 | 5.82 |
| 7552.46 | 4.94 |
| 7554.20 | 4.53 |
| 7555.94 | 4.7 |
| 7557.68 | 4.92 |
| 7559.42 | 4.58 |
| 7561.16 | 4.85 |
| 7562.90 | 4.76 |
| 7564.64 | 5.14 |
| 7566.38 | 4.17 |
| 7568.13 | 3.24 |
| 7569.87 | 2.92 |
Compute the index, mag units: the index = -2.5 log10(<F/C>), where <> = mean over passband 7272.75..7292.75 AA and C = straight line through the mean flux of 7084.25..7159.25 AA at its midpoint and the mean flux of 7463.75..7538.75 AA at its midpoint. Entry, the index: 0.20 mag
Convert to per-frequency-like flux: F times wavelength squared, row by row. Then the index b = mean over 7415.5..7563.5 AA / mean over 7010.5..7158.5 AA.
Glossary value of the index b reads 1.1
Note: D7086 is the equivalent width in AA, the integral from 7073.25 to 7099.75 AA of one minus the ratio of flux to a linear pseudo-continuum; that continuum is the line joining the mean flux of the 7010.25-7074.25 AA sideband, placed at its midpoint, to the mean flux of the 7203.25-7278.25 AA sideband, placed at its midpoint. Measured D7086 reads -3.6 AA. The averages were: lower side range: 4.41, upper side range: 4.83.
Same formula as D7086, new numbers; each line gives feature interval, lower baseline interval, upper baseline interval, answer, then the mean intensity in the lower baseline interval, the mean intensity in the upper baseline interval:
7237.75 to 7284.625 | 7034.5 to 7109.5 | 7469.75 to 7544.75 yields -1.25 AA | 4.79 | 4.37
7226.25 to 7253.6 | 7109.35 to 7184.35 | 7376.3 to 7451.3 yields -1.84 AA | 4.79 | 4.44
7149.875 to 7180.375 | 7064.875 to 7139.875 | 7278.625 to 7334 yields 0.47 AA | 4.9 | 4.53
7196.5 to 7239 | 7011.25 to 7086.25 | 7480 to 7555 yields -4.48 AA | 4.54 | 4.36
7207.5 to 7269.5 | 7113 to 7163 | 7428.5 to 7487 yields -4.14 AA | 4.79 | 4.57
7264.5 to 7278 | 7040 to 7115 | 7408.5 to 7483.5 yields 2.16 AA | 4.83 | 4.63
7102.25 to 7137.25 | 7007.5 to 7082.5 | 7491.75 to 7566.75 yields -1.67 AA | 4.51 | 4.39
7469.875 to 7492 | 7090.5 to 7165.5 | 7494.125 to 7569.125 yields -1.33 AA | 4.85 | 4.35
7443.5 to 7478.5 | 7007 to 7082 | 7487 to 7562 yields -2.03 AA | 4.5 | 4.37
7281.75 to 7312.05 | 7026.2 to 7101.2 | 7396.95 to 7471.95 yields 2.01 AA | 4.65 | 4.52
